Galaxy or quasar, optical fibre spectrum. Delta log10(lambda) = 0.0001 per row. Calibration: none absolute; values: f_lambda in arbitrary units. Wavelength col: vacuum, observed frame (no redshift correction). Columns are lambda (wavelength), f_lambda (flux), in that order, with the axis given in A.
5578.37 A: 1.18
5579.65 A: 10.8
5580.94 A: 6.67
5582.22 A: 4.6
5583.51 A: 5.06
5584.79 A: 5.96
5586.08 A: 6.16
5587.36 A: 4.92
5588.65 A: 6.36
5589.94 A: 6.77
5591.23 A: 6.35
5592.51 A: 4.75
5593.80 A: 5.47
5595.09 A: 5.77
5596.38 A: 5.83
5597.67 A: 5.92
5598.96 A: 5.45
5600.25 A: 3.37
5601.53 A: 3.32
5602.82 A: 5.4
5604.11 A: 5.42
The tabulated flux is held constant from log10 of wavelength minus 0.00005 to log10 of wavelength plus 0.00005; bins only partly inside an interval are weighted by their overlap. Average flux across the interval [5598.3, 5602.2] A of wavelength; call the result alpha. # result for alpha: 4.07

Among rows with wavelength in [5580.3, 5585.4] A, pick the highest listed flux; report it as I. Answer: 6.67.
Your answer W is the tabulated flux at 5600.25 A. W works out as 3.37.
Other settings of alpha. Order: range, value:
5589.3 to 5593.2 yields 5.95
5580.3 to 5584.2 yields 5.46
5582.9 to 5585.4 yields 5.52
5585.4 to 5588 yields 5.55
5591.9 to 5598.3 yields 5.55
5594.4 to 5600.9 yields 5.27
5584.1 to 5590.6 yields 6.03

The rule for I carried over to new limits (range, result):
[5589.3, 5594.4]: 6.77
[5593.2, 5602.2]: 5.92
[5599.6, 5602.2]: 3.37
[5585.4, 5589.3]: 6.36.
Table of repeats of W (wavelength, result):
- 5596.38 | 5.83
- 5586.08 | 6.16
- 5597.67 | 5.92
